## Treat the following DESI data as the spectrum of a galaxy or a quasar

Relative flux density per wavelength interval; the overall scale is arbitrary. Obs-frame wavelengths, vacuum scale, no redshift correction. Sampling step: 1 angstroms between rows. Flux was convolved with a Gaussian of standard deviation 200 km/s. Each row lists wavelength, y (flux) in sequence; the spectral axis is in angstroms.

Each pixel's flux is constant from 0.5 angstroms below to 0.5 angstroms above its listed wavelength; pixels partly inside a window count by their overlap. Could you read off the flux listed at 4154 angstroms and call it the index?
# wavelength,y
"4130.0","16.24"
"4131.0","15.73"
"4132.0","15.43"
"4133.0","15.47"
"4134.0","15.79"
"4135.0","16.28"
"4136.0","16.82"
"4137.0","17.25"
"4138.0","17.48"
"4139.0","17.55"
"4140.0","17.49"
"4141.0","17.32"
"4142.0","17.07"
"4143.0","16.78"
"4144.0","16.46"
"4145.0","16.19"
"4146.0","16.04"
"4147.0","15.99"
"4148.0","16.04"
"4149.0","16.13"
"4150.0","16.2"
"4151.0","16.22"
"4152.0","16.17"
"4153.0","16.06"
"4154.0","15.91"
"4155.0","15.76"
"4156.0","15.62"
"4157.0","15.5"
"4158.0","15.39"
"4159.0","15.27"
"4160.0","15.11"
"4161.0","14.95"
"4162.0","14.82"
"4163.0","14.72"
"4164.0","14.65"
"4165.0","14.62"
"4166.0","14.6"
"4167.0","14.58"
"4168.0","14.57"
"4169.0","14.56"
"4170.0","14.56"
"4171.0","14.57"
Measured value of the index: 15.91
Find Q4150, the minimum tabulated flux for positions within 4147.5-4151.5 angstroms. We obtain 16.04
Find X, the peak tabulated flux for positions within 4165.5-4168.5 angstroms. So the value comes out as 14.6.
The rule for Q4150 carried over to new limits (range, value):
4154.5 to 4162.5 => 14.82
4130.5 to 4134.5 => 15.43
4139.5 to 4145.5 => 16.19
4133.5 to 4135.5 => 15.79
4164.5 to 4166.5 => 14.6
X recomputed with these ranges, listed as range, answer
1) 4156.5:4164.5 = 15.5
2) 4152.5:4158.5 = 16.06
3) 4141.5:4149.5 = 17.07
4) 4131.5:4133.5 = 15.47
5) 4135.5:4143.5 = 17.55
